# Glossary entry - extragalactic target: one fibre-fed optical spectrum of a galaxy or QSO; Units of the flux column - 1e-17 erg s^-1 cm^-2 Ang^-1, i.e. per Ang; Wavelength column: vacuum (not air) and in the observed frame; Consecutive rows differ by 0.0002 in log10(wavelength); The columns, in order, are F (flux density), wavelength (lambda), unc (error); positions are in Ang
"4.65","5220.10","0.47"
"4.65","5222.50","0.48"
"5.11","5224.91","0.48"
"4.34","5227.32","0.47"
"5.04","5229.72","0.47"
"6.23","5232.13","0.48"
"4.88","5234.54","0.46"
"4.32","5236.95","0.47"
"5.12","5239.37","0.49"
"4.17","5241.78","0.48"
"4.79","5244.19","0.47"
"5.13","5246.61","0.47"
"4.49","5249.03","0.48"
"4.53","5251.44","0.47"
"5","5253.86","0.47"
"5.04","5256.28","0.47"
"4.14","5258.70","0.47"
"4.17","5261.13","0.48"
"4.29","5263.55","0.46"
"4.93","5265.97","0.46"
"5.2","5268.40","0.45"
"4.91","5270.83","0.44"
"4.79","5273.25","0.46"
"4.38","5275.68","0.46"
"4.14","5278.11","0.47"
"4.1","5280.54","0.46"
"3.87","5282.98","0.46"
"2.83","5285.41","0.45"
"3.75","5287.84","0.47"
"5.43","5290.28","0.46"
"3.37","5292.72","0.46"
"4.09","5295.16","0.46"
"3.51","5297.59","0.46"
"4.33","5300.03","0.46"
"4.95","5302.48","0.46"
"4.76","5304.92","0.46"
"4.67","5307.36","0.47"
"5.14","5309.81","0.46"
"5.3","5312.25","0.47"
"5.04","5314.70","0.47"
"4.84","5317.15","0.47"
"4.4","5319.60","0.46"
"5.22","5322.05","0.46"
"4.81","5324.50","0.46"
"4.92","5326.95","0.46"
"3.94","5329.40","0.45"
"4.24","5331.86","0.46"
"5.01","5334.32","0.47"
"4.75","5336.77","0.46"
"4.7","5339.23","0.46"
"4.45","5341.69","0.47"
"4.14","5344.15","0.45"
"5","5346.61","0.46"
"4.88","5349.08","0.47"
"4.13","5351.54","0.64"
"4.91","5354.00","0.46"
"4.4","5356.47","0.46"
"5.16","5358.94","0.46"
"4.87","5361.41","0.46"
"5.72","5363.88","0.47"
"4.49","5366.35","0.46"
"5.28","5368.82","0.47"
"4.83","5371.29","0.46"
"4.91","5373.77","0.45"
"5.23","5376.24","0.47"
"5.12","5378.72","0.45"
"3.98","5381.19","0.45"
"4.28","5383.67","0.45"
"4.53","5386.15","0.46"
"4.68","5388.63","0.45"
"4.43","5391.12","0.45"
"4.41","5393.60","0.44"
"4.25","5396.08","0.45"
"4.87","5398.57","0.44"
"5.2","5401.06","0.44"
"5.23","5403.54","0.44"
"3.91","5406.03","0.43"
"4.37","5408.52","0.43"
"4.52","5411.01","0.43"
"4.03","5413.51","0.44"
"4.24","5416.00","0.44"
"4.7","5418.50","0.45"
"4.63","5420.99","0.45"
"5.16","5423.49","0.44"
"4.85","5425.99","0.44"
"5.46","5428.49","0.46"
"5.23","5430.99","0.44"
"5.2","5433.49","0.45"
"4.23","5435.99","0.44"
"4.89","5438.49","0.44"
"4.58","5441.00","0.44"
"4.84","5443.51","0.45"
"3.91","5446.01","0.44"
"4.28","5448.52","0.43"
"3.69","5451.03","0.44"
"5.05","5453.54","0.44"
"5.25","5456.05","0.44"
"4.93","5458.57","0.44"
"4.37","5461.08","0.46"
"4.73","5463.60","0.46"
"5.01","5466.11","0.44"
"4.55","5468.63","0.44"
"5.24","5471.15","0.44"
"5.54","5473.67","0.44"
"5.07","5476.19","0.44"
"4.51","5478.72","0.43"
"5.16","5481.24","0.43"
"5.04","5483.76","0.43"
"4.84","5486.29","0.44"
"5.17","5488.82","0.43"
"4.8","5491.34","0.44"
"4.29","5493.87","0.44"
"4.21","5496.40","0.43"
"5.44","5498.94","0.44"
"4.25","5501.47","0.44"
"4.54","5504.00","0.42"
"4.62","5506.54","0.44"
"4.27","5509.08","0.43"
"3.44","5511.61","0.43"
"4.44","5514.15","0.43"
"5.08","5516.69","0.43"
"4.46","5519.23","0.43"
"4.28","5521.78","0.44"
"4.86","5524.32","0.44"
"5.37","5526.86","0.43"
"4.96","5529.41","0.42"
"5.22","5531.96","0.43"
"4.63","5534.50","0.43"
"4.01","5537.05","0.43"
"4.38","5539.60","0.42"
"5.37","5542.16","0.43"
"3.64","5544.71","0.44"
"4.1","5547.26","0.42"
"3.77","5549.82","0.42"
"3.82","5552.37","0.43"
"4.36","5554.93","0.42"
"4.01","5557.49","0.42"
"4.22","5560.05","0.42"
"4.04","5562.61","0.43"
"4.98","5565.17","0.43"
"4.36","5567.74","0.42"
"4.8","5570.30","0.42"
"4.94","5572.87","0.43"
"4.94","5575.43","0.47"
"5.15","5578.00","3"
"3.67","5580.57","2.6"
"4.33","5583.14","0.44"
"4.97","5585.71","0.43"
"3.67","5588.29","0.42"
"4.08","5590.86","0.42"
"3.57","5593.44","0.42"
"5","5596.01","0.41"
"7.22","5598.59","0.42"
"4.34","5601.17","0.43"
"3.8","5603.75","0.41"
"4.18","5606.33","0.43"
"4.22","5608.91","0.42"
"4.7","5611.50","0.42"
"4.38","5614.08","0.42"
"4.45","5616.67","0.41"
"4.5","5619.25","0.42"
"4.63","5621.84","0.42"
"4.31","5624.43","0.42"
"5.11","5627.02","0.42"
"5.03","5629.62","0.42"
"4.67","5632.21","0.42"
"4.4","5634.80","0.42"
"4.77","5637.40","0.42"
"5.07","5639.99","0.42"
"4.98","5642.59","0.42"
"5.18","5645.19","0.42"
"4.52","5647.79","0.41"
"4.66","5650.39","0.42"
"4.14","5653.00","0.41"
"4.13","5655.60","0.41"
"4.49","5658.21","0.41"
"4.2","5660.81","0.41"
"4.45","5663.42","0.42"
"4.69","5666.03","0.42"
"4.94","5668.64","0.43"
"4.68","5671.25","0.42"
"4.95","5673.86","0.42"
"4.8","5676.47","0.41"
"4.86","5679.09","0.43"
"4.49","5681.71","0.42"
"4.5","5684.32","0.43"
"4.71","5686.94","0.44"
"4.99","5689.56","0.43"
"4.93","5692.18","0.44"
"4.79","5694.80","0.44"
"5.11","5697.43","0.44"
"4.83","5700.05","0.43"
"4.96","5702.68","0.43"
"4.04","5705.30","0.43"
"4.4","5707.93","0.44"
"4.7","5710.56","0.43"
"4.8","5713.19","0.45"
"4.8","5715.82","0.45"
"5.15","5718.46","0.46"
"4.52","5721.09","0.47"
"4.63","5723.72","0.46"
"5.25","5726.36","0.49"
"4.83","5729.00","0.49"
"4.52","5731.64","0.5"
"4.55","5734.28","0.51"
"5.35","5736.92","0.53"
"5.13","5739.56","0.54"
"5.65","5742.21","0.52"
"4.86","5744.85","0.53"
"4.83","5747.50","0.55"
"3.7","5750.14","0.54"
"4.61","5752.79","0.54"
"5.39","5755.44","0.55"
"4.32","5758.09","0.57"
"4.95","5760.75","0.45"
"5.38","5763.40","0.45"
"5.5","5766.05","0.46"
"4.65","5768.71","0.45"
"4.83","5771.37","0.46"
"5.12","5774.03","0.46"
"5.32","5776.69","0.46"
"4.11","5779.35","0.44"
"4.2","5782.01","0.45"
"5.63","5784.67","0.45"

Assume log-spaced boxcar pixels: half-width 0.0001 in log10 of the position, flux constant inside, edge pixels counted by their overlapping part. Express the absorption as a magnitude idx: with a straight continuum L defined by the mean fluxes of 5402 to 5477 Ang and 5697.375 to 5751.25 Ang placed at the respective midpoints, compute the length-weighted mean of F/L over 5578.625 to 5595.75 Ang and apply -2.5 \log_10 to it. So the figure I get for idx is 0.15 mag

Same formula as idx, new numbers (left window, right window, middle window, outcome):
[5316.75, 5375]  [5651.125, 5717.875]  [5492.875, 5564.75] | 0.063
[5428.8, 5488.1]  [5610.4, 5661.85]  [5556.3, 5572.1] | 0.065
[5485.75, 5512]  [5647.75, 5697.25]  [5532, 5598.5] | 0.041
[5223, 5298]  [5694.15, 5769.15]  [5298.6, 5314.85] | -0.068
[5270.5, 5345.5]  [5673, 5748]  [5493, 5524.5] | 0.044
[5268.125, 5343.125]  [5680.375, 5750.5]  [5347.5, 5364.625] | -0.071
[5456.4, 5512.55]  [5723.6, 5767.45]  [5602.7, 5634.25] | 0.077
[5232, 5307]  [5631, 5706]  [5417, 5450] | -0.044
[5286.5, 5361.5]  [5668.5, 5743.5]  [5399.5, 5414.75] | 0.025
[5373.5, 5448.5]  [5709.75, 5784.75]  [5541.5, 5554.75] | 0.156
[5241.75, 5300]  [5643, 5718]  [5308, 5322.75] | -0.129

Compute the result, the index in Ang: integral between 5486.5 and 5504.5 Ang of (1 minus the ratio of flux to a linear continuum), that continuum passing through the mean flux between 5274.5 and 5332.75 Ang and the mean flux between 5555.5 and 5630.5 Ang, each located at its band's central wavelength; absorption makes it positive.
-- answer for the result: -0.8 Ang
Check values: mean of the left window 4.42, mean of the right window 4.53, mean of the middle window 4.69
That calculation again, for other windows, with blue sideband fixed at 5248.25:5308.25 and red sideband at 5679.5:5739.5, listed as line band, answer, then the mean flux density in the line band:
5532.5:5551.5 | 1.3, 4.3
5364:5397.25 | -1.5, 4.69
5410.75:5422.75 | 0.2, 4.45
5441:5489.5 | -2.5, 4.79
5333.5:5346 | -0.5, 4.62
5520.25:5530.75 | -0.6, 4.86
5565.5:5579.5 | -0.5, 4.83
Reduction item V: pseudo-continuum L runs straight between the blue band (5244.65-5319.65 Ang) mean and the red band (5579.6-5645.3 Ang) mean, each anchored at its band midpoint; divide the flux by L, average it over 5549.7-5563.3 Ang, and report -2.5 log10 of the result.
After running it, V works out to 0.13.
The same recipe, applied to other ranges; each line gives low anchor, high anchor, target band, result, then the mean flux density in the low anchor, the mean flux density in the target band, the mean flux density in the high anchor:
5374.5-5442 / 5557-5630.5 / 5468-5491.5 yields -0.088 mag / 4.68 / 5.01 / 4.54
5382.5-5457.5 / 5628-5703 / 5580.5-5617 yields 0.055 mag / 4.63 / 4.46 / 4.72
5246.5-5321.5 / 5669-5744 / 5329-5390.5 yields -0.037 mag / 4.5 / 4.71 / 4.82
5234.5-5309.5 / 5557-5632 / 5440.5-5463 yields -0.010 mag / 4.45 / 4.55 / 4.55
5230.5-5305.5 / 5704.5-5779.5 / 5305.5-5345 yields -0.043 mag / 4.5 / 4.73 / 4.84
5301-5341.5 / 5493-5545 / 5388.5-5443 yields -0.001 mag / 4.78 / 4.69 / 4.58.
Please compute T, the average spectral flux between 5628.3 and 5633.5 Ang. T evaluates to 4.85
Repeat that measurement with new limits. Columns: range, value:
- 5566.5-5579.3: 4.84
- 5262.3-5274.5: 4.82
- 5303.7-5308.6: 4.72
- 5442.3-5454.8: 4.36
